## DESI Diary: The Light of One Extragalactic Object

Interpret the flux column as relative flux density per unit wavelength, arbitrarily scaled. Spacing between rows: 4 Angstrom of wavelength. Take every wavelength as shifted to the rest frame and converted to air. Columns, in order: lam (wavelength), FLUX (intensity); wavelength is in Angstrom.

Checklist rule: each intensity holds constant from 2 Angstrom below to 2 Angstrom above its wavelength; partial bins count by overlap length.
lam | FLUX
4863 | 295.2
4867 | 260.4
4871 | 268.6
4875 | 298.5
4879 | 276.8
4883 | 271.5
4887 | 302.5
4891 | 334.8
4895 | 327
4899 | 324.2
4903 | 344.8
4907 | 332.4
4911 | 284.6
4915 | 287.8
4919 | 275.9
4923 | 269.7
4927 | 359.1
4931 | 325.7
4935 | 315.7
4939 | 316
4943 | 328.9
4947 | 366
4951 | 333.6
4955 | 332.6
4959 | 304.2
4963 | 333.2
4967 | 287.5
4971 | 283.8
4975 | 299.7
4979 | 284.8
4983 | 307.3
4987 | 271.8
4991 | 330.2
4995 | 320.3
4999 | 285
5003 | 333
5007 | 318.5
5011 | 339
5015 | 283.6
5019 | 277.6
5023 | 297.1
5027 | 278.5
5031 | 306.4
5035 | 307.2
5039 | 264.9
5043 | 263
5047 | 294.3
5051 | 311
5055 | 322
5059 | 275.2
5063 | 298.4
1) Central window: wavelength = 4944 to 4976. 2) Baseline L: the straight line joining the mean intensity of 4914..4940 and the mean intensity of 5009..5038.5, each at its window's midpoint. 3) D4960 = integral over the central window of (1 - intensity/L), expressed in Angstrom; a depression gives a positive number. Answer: -1.5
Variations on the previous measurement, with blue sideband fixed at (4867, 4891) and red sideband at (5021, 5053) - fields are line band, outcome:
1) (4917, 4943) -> -2.21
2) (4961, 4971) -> -0.58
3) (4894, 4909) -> -2.40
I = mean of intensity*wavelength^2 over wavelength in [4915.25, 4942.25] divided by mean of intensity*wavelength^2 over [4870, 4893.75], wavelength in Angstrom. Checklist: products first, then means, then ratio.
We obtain 1.1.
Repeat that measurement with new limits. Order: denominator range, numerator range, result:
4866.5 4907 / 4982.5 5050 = 1.03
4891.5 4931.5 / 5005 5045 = 0.98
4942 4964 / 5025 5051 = 0.89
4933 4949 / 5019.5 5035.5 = 0.92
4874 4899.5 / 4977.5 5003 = 1.04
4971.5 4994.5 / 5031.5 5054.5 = 1.00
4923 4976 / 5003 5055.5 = 0.96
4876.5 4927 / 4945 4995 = 1.05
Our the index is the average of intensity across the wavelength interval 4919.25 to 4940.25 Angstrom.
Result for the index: 314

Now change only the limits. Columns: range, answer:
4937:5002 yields 312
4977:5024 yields 304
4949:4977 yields 311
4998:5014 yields 319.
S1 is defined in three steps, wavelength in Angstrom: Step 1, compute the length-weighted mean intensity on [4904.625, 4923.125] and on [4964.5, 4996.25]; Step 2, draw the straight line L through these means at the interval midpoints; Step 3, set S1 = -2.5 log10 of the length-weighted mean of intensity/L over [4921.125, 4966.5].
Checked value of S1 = -0.10 mag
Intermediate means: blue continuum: 293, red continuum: 298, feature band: 325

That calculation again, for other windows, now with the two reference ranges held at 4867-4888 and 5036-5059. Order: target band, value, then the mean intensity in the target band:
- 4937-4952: -0.18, 336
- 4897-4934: -0.11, 312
